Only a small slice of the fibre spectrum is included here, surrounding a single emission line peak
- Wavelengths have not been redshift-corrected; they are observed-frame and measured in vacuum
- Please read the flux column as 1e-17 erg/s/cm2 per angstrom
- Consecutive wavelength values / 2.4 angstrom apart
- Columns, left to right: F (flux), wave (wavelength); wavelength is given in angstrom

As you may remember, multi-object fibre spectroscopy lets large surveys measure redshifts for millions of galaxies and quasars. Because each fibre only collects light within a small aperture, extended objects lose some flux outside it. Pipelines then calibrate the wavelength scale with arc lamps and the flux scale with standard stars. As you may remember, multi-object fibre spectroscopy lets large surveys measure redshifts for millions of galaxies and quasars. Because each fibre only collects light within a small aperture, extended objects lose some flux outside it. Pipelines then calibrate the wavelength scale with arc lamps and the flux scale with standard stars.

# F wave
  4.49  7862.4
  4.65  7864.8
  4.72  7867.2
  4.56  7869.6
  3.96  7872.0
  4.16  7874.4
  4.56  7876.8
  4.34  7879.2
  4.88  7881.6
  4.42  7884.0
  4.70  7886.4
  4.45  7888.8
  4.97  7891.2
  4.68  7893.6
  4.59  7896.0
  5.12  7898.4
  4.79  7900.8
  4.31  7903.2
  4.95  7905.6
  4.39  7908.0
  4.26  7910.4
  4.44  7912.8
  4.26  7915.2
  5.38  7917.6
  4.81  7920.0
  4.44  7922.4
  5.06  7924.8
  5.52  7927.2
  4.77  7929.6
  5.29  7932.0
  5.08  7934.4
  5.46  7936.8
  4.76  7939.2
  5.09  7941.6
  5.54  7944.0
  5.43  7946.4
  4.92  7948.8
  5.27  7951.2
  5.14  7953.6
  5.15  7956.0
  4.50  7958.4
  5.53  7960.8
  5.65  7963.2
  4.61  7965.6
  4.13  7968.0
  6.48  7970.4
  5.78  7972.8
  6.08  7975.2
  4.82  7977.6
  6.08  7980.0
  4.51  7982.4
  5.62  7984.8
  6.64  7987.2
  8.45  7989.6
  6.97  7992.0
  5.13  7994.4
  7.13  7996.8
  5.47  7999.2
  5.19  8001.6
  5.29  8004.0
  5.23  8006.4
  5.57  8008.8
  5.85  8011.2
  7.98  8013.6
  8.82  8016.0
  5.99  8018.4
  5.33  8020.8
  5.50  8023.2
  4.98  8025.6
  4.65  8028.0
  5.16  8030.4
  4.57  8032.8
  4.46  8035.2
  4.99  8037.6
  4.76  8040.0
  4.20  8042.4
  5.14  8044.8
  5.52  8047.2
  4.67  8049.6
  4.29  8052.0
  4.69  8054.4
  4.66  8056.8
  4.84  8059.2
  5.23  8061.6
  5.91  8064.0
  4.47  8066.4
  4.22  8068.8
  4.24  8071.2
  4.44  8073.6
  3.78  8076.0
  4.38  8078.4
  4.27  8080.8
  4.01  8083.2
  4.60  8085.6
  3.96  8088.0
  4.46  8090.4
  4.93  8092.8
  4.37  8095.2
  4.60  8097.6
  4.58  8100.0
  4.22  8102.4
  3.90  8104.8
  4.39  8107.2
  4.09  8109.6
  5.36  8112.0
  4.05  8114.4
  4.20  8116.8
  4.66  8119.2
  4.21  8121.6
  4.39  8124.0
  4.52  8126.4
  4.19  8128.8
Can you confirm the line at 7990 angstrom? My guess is H-alpha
